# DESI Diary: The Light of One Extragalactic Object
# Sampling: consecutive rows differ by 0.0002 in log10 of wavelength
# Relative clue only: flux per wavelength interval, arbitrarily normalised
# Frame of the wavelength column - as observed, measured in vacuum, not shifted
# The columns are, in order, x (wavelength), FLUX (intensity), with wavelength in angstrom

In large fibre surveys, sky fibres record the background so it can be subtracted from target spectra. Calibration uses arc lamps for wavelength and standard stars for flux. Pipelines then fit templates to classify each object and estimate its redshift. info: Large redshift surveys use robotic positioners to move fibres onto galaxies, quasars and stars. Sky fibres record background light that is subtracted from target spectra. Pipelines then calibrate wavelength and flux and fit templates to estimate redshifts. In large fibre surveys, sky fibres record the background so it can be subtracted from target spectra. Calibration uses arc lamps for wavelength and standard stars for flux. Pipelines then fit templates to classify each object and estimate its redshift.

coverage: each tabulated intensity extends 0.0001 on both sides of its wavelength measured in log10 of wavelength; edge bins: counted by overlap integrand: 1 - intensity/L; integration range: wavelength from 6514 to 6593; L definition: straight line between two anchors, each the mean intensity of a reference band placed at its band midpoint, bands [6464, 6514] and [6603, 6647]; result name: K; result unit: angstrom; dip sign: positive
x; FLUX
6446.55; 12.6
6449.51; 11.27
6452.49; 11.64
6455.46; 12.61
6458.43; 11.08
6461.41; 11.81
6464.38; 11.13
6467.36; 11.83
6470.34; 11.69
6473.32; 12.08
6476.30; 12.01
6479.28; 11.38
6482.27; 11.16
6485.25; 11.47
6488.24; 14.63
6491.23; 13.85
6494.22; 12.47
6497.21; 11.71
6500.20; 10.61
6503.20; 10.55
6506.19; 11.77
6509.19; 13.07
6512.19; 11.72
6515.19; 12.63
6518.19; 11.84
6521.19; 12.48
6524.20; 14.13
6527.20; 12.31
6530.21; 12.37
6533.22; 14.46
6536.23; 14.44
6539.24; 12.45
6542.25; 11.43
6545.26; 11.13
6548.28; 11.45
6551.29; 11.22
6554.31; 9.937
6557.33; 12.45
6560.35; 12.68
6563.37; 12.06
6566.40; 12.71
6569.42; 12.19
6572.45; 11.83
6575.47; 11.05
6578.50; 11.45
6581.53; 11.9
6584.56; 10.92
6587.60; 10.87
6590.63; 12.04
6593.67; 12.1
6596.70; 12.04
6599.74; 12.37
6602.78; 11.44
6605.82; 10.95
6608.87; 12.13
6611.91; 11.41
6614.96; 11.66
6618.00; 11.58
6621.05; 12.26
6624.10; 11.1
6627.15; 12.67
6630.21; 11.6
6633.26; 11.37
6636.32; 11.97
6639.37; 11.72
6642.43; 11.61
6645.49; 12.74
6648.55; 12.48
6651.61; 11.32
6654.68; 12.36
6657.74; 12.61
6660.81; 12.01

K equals -1.5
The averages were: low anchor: 12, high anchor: 11.8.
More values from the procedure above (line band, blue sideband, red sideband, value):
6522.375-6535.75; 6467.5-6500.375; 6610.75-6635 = -1.5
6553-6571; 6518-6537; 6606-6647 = 1.0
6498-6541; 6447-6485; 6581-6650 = -2.8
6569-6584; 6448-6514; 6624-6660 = 0.4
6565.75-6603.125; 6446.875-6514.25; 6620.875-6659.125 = 0.6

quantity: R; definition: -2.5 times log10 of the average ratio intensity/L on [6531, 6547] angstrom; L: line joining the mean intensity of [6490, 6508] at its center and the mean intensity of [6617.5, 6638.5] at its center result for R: -0.08 mag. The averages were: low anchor 11.8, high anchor 11.8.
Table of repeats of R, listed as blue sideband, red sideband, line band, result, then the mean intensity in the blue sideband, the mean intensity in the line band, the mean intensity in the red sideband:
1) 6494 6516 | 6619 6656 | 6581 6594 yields 0.03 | 11.8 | 11.5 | 11.9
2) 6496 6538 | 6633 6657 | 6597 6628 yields 0.03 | 12.4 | 11.7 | 12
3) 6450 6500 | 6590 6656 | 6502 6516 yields 0.00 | 12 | 11.9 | 11.9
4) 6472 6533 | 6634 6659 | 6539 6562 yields 0.06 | 12.3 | 11.6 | 12.1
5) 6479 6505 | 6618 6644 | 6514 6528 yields -0.07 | 12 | 12.7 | 11.8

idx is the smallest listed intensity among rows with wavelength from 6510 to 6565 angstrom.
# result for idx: 9.937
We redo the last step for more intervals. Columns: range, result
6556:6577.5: 11.05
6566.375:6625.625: 10.87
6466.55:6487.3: 11.16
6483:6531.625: 10.55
